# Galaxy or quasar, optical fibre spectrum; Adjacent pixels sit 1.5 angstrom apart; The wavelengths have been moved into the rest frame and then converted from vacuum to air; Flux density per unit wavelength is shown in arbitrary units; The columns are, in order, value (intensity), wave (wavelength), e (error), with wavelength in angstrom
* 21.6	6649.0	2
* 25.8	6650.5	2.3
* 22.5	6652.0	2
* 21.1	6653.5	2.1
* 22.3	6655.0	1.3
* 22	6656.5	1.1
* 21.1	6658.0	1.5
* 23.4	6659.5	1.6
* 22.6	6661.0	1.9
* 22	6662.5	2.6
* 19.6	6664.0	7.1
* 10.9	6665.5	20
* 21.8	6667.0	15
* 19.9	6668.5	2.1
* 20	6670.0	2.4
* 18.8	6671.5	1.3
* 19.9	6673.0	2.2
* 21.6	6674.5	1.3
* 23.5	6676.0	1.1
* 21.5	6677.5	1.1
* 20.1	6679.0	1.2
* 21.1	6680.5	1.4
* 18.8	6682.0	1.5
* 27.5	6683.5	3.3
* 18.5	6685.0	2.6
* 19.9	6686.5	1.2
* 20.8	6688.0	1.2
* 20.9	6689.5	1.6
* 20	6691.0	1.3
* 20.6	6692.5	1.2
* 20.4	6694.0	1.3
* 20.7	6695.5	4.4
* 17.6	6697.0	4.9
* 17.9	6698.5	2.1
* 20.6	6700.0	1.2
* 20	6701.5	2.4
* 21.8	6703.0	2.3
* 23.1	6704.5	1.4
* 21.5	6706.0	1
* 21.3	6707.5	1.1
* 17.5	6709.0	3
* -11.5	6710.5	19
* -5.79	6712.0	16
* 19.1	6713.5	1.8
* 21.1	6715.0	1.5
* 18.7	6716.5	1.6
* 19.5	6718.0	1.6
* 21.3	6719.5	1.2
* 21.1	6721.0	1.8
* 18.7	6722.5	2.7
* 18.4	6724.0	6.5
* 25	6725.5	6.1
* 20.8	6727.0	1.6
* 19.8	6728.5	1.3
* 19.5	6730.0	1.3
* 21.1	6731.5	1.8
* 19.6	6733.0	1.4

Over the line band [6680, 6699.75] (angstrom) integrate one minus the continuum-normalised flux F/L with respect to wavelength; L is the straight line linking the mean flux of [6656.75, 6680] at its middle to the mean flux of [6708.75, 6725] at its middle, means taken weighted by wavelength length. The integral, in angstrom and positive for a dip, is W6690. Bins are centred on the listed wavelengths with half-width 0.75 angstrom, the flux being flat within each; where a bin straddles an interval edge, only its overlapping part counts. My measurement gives -2.83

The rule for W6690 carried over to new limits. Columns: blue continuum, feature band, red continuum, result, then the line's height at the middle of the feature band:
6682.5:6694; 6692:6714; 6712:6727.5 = 4.4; 20.1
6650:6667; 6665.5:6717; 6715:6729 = 5.2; 20.8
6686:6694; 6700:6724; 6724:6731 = 4.7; 20.8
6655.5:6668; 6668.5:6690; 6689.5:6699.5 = -0.9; 20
